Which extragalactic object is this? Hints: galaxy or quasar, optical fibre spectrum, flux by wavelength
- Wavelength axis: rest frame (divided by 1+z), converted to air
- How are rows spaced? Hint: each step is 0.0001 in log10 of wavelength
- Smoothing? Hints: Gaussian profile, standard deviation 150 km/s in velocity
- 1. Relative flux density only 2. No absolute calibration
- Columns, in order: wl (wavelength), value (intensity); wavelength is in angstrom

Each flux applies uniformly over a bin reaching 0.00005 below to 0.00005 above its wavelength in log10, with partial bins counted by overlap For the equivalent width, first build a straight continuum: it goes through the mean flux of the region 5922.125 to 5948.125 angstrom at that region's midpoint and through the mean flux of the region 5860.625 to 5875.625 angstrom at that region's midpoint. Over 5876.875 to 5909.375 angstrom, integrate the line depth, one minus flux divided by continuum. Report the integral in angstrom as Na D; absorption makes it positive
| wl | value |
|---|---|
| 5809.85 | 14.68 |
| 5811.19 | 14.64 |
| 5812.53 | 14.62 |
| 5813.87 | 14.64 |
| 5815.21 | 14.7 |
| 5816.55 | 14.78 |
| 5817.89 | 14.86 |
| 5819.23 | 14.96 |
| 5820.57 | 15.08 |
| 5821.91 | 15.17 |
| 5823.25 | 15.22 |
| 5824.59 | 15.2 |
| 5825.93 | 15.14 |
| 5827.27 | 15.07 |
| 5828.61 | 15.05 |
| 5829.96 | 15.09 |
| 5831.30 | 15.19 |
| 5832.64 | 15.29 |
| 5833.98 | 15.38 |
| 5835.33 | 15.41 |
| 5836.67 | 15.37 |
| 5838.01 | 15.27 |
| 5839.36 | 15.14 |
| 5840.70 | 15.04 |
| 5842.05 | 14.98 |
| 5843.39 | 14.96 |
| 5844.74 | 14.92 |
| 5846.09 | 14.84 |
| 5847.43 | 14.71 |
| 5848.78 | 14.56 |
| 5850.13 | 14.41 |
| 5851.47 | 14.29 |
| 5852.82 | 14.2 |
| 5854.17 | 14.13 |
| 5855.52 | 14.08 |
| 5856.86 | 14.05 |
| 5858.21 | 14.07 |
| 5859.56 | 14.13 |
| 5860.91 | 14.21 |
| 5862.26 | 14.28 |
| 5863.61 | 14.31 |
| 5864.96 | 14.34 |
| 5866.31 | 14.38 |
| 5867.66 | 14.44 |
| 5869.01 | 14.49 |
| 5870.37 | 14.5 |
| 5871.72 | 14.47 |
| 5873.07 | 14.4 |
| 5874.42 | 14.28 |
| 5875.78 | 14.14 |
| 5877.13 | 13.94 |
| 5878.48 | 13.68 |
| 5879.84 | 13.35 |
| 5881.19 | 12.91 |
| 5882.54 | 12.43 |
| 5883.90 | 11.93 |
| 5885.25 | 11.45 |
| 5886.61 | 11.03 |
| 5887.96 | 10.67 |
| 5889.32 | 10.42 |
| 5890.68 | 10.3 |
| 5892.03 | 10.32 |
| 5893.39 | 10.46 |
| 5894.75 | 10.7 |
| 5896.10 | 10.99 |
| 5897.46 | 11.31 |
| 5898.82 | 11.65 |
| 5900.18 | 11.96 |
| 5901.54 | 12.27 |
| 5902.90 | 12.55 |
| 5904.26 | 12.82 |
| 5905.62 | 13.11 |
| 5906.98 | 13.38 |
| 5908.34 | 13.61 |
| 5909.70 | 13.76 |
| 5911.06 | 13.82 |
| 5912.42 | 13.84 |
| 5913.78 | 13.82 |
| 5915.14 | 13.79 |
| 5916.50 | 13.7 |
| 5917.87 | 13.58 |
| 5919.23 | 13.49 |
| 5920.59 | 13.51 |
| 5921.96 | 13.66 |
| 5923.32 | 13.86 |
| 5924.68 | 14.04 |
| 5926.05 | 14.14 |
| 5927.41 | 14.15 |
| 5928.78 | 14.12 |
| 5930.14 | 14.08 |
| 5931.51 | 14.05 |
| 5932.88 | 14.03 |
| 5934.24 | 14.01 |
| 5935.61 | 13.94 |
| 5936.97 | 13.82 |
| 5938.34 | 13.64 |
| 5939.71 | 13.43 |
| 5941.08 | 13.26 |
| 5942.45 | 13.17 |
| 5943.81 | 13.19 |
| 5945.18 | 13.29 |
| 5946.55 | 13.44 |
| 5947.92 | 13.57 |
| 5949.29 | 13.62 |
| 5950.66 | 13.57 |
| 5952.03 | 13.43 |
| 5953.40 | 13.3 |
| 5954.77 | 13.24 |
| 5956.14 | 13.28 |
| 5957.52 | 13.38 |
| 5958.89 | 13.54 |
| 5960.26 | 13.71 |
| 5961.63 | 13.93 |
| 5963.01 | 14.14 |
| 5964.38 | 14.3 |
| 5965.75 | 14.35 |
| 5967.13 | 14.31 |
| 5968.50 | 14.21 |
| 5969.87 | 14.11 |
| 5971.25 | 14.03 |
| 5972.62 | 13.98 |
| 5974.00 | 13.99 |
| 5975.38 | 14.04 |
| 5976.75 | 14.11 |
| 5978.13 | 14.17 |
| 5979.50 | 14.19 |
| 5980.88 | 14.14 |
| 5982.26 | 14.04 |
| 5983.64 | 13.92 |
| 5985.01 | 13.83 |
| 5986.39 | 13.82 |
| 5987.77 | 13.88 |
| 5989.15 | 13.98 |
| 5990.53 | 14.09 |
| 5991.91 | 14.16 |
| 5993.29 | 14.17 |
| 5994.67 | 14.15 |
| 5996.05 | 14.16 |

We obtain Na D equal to 5.0 angstrom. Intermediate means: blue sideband 14.4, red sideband 13.8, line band 12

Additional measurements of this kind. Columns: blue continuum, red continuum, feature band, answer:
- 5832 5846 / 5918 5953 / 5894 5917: 2.3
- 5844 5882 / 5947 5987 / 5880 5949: 5.6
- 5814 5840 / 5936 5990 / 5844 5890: 3.2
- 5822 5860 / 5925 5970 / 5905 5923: 0.6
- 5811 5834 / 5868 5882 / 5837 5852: -0.3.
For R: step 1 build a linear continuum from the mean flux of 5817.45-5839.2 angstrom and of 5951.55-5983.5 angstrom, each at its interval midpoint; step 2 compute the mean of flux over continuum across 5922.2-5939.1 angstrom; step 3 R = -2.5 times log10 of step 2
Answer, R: 0.02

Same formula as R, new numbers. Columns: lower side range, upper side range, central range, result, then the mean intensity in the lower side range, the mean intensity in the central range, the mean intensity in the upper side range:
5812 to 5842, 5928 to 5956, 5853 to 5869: 0.03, 15.1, 14.2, 13.6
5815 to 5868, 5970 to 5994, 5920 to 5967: 0.04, 14.8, 13.7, 14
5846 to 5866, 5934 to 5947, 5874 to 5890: 0.13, 14.3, 12.5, 13.5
